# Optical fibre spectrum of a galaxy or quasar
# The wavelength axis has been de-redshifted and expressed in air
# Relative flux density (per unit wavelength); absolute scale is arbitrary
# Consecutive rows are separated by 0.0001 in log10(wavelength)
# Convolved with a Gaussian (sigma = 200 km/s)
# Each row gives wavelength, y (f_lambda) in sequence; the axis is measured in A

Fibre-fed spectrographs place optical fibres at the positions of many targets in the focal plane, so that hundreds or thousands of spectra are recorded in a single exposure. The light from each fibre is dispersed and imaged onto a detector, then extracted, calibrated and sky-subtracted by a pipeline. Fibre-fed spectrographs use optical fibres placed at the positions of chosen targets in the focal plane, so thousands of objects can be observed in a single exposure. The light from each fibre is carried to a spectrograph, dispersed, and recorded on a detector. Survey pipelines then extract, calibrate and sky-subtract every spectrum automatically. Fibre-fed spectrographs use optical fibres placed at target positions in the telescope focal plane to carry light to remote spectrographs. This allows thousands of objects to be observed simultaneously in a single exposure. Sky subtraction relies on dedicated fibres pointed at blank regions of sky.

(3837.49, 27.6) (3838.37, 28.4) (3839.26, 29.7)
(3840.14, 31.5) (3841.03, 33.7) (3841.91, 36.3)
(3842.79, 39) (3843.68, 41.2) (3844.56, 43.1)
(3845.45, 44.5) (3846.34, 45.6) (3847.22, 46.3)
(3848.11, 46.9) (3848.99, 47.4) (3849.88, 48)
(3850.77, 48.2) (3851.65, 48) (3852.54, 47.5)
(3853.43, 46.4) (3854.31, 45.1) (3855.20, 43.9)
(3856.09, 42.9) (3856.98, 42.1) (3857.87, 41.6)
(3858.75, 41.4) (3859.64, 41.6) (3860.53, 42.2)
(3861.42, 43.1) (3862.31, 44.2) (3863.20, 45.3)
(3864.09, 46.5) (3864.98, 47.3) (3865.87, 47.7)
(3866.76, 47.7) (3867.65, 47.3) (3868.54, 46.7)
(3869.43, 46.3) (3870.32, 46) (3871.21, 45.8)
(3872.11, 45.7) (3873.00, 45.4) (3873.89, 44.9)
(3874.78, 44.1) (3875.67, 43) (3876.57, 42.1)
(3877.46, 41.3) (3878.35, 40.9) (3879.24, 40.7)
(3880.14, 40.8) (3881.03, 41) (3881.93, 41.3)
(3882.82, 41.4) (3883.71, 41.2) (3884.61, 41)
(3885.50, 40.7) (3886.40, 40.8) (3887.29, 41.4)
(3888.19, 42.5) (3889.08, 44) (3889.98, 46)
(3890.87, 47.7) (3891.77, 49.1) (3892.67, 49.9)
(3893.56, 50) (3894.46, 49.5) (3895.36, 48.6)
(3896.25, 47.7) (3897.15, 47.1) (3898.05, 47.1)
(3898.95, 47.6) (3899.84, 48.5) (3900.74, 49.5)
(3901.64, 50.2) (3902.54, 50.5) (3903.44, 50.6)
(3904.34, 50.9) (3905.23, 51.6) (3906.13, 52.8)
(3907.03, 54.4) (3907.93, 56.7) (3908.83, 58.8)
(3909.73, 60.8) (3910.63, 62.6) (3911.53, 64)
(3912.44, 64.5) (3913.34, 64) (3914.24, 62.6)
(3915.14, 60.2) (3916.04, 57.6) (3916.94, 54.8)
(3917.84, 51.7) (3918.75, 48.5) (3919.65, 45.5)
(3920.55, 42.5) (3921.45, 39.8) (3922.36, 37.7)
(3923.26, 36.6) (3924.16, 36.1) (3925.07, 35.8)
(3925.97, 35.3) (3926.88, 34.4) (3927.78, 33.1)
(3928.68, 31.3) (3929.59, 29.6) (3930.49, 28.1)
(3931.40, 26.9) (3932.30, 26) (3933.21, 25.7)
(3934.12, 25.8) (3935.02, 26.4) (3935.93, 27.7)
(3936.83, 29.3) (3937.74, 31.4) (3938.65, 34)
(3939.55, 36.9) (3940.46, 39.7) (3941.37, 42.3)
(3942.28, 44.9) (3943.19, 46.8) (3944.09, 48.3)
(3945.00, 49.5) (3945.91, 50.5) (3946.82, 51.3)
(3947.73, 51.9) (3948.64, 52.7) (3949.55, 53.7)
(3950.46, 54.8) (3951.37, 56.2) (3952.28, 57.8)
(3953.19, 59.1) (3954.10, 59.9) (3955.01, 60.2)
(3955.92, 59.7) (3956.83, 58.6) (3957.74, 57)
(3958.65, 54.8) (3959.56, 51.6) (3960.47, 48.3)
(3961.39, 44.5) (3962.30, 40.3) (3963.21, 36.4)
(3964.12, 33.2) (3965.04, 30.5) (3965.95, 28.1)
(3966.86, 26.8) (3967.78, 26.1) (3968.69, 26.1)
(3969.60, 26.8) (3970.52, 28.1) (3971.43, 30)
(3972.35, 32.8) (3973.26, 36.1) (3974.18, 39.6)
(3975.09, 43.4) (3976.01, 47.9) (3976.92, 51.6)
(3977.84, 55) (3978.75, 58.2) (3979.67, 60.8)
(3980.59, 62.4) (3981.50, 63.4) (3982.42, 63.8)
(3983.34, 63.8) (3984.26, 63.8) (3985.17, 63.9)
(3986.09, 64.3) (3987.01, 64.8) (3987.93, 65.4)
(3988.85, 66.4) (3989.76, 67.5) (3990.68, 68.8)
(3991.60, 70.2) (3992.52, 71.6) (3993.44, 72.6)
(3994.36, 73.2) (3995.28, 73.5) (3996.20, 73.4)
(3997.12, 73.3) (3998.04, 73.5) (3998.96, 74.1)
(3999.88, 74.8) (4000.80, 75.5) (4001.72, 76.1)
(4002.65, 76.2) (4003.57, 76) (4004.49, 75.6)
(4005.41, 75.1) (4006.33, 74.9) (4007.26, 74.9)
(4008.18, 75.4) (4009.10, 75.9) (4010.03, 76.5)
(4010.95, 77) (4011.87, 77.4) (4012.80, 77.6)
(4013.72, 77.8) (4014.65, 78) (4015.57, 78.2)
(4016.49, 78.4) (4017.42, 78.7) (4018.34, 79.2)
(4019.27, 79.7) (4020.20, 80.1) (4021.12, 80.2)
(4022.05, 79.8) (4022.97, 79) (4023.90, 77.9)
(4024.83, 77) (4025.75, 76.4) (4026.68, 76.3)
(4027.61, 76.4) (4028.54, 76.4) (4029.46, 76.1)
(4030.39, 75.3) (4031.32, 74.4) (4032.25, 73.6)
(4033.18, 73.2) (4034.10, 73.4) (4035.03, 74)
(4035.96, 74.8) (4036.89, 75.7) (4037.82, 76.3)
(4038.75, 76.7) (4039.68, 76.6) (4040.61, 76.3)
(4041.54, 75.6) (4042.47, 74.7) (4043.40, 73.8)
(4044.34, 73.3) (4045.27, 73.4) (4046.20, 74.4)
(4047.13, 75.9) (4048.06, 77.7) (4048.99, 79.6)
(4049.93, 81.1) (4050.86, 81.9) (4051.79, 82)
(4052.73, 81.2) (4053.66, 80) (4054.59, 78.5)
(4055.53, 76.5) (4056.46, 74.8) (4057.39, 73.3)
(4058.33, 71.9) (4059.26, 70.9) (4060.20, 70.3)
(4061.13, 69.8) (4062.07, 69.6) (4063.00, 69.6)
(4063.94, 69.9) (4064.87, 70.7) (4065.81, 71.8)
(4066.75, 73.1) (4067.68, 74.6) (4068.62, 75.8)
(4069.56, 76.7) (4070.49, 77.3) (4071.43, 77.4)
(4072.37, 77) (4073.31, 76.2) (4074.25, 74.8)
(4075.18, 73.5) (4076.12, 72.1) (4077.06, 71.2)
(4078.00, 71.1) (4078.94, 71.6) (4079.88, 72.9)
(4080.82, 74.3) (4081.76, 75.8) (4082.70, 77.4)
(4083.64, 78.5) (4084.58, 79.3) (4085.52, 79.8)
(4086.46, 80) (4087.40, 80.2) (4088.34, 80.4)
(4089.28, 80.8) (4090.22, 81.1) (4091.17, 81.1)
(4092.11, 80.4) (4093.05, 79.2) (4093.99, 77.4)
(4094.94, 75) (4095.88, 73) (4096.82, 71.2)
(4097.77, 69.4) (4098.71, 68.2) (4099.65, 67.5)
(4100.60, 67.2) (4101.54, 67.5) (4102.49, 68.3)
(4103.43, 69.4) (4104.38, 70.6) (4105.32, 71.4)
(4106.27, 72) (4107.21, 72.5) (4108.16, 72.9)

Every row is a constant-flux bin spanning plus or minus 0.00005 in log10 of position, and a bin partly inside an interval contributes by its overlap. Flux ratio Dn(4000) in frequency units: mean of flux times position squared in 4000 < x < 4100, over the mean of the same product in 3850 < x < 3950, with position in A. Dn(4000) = 1.83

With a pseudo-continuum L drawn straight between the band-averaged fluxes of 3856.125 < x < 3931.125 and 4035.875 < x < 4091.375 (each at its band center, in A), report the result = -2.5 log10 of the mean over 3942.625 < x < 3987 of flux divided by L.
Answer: 0.197 mag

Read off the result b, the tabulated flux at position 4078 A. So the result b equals 71.1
